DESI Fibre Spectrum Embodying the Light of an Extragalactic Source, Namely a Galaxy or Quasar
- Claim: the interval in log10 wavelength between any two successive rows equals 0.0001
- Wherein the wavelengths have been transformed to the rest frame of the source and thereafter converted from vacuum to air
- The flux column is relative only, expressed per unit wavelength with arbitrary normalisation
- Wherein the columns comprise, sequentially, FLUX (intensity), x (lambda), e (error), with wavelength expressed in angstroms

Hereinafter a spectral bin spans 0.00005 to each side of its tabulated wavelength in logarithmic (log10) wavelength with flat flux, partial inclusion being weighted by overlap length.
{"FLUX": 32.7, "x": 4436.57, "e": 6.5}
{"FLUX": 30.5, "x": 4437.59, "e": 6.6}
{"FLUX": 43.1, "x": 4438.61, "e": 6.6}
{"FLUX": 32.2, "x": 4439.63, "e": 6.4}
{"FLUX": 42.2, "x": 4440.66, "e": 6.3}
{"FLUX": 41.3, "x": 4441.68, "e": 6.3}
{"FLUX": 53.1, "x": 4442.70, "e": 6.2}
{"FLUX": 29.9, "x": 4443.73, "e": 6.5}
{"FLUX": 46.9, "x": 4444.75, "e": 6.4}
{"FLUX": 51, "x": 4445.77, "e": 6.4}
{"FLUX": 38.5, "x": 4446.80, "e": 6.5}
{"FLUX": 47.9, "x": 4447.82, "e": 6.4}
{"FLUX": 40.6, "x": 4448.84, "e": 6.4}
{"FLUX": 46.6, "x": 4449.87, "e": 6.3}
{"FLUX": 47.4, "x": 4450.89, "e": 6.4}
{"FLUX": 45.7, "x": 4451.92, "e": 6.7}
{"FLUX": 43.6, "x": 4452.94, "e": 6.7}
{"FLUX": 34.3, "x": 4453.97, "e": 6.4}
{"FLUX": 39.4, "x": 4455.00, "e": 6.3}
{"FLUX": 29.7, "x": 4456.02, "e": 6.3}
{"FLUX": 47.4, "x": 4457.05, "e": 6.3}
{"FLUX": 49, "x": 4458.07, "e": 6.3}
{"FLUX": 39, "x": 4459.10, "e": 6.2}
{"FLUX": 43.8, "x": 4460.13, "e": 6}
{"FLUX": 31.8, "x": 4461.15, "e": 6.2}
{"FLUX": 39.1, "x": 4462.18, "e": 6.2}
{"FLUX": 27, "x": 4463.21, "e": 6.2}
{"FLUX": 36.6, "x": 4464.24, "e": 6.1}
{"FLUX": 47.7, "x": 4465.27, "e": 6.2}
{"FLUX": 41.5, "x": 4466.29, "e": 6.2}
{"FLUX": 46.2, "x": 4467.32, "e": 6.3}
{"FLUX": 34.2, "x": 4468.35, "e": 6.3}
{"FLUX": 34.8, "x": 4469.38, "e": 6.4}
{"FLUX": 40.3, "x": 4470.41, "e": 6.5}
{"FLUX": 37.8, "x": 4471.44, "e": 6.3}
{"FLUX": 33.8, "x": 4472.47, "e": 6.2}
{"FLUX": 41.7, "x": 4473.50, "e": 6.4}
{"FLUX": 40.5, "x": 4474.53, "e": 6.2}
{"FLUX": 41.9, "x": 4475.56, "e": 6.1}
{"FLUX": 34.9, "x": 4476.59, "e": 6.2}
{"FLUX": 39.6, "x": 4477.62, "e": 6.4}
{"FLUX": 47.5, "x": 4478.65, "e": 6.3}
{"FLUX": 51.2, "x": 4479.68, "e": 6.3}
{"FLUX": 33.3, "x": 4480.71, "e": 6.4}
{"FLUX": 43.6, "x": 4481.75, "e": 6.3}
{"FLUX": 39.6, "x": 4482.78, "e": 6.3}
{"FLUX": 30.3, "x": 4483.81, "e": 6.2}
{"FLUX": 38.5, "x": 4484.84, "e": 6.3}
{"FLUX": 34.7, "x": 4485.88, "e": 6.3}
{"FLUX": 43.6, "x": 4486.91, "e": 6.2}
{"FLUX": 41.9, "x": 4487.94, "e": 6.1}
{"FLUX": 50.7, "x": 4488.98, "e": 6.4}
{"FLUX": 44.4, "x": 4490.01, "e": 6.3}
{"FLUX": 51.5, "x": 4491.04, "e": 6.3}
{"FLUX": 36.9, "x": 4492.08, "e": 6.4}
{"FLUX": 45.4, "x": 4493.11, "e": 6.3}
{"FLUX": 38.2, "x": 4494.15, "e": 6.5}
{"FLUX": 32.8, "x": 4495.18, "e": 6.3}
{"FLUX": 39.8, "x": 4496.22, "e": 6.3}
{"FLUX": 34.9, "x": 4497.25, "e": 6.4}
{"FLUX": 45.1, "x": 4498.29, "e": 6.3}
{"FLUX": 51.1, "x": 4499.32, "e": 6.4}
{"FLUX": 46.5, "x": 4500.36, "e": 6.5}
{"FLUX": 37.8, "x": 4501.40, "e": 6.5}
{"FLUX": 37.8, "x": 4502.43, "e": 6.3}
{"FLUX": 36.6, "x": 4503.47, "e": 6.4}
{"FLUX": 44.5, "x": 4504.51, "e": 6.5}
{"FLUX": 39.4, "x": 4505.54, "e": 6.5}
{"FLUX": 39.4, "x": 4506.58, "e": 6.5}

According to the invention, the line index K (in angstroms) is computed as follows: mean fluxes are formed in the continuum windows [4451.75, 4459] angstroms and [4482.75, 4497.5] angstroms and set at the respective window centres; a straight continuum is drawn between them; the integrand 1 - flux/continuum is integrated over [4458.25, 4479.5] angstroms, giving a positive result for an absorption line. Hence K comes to 0.7 angstroms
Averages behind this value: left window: 41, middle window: 39.3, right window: 40.3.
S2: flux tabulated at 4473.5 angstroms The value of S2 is 41.7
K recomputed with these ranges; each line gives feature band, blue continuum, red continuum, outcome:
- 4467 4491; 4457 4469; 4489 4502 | 0.4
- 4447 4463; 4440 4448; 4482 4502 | 0.6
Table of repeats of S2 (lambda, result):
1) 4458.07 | 49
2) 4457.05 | 47.4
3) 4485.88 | 34.7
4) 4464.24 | 36.6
